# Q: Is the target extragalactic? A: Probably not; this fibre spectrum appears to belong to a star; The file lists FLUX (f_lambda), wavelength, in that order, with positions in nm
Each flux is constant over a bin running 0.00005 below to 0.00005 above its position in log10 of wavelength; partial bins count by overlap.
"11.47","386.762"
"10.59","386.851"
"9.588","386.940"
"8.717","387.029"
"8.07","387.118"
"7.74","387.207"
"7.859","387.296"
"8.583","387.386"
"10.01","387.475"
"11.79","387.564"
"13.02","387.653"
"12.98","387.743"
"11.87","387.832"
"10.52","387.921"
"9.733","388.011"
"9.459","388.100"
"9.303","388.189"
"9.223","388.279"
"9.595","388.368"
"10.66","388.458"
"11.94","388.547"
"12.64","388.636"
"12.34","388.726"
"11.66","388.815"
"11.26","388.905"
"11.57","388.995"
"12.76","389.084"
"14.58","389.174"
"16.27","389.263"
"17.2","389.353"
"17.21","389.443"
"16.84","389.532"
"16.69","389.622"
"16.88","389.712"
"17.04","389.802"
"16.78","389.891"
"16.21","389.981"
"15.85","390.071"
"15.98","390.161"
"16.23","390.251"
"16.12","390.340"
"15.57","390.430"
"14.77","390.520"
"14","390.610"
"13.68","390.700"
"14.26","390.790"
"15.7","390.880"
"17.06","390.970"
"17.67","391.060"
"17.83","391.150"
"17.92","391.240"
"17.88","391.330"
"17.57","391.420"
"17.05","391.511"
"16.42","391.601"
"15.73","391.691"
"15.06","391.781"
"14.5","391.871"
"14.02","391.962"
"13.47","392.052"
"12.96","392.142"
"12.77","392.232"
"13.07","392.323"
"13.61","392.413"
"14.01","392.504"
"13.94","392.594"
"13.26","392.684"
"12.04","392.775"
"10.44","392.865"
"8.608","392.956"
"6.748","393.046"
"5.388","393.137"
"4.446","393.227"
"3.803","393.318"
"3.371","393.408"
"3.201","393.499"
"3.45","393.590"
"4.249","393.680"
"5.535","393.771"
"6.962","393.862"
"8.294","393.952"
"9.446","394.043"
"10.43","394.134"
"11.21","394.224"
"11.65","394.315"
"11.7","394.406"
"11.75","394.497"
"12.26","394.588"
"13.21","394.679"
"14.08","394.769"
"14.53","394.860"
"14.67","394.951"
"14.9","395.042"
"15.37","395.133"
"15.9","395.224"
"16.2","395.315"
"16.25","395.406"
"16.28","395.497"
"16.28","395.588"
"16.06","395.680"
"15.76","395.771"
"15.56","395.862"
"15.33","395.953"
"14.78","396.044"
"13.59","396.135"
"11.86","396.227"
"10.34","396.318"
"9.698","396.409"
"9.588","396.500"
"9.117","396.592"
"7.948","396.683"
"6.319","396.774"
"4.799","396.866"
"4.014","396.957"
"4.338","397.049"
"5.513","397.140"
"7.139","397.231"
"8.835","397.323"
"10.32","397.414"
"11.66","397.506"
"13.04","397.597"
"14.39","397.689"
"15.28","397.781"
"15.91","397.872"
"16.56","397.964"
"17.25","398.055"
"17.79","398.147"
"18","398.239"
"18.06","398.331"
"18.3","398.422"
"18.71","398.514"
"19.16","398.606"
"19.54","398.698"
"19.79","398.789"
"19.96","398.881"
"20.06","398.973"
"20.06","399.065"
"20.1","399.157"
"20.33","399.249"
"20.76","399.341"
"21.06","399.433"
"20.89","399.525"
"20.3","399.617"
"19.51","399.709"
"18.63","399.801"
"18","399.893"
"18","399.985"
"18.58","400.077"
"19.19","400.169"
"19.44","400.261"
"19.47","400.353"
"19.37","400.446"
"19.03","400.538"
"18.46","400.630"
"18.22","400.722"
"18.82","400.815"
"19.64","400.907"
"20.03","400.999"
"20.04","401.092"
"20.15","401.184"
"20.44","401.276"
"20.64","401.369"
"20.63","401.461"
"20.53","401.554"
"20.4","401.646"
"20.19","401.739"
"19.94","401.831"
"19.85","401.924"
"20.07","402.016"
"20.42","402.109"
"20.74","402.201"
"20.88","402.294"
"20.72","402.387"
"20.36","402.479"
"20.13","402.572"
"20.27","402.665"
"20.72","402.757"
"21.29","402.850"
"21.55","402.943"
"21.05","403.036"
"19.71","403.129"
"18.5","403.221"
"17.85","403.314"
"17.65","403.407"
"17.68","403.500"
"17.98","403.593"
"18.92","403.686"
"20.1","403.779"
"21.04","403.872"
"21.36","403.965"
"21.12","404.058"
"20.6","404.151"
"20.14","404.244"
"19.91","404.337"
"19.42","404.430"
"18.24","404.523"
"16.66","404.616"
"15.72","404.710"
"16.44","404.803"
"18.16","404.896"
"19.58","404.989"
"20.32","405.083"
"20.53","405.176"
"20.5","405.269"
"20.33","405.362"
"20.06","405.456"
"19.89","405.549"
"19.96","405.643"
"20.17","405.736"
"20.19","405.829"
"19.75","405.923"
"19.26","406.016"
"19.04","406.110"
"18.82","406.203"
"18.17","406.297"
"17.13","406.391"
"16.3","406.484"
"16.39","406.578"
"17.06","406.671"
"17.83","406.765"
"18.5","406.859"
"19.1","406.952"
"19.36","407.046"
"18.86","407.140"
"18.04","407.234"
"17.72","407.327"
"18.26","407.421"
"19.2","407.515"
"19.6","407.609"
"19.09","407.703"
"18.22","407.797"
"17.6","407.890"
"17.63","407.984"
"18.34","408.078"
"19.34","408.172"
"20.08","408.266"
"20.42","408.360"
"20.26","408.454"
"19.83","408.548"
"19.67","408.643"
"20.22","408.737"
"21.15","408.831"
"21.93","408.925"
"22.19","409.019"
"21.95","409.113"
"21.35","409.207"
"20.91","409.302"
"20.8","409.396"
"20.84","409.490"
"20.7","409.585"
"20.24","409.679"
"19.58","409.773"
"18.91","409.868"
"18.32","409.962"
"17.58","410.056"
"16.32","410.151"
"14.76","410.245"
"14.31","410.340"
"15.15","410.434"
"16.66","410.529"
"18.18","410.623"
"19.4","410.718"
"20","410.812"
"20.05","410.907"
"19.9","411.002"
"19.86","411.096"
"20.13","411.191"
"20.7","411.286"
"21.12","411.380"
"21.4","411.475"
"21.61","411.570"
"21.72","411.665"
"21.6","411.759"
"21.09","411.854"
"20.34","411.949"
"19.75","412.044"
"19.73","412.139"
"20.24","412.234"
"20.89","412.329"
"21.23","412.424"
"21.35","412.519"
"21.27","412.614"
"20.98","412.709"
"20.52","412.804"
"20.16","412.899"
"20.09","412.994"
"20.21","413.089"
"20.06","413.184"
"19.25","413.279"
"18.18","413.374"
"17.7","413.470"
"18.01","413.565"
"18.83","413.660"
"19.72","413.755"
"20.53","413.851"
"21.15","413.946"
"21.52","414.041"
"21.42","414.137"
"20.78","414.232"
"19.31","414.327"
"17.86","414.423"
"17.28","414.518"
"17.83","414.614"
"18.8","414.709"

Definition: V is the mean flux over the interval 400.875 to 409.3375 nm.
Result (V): 19.5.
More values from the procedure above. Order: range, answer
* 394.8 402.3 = 16.4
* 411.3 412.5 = 20.9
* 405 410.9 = 19.1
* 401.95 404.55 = 20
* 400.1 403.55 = 19.8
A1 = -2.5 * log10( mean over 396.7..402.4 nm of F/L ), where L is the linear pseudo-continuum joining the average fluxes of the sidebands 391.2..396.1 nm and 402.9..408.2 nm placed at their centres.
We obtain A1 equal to -0.11 mag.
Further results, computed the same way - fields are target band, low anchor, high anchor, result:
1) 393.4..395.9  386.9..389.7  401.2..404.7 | 0.28 mag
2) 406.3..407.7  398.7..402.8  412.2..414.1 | 0.11 mag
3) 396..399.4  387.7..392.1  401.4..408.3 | 0.22 mag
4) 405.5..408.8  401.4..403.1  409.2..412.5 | 0.06 mag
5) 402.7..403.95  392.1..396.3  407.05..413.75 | -0.22 mag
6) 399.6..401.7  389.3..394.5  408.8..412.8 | -0.20 mag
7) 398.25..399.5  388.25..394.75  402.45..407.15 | -0.20 mag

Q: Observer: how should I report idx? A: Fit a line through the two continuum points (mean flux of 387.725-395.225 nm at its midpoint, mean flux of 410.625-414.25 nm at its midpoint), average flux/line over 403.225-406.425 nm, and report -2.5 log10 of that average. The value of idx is -0.10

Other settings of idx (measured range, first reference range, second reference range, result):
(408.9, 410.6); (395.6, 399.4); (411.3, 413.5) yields 0.02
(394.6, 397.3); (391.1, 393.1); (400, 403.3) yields 0.33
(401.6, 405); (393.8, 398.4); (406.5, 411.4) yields -0.21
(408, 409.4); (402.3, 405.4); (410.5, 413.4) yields -0.03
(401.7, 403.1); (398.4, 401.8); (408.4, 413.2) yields -0.04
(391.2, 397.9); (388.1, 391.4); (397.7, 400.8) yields 0.40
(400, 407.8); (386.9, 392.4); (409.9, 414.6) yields -0.12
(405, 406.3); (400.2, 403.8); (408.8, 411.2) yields -0.02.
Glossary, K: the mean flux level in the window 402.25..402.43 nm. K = 20.8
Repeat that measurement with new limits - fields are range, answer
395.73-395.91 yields 15.7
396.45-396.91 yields 7.58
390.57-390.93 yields 14.4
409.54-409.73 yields 20.5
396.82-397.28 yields 5.18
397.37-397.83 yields 13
